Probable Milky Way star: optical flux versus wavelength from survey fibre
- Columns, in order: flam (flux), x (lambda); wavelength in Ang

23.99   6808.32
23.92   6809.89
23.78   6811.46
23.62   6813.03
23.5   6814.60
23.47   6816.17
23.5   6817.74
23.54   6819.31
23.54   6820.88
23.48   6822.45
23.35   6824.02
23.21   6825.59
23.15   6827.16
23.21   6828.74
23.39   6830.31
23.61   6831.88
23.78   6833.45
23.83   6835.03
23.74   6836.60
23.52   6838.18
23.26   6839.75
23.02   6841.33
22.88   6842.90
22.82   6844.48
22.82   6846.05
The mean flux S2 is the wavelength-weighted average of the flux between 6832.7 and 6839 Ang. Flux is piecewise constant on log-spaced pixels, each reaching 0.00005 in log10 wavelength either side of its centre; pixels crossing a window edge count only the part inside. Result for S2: 23.7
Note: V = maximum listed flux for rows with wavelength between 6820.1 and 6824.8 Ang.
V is 23.54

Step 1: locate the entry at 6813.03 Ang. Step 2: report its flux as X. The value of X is 23.62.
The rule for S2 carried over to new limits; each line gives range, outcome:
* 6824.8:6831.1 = 23.2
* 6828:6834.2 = 23.5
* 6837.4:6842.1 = 23.3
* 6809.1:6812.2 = 23.8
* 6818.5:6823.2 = 23.5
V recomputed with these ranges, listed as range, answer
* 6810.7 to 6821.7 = 23.78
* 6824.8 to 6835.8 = 23.83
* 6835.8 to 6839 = 23.74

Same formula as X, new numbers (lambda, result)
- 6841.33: 23.02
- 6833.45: 23.78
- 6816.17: 23.47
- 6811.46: 23.78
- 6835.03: 23.83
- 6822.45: 23.48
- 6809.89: 23.92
